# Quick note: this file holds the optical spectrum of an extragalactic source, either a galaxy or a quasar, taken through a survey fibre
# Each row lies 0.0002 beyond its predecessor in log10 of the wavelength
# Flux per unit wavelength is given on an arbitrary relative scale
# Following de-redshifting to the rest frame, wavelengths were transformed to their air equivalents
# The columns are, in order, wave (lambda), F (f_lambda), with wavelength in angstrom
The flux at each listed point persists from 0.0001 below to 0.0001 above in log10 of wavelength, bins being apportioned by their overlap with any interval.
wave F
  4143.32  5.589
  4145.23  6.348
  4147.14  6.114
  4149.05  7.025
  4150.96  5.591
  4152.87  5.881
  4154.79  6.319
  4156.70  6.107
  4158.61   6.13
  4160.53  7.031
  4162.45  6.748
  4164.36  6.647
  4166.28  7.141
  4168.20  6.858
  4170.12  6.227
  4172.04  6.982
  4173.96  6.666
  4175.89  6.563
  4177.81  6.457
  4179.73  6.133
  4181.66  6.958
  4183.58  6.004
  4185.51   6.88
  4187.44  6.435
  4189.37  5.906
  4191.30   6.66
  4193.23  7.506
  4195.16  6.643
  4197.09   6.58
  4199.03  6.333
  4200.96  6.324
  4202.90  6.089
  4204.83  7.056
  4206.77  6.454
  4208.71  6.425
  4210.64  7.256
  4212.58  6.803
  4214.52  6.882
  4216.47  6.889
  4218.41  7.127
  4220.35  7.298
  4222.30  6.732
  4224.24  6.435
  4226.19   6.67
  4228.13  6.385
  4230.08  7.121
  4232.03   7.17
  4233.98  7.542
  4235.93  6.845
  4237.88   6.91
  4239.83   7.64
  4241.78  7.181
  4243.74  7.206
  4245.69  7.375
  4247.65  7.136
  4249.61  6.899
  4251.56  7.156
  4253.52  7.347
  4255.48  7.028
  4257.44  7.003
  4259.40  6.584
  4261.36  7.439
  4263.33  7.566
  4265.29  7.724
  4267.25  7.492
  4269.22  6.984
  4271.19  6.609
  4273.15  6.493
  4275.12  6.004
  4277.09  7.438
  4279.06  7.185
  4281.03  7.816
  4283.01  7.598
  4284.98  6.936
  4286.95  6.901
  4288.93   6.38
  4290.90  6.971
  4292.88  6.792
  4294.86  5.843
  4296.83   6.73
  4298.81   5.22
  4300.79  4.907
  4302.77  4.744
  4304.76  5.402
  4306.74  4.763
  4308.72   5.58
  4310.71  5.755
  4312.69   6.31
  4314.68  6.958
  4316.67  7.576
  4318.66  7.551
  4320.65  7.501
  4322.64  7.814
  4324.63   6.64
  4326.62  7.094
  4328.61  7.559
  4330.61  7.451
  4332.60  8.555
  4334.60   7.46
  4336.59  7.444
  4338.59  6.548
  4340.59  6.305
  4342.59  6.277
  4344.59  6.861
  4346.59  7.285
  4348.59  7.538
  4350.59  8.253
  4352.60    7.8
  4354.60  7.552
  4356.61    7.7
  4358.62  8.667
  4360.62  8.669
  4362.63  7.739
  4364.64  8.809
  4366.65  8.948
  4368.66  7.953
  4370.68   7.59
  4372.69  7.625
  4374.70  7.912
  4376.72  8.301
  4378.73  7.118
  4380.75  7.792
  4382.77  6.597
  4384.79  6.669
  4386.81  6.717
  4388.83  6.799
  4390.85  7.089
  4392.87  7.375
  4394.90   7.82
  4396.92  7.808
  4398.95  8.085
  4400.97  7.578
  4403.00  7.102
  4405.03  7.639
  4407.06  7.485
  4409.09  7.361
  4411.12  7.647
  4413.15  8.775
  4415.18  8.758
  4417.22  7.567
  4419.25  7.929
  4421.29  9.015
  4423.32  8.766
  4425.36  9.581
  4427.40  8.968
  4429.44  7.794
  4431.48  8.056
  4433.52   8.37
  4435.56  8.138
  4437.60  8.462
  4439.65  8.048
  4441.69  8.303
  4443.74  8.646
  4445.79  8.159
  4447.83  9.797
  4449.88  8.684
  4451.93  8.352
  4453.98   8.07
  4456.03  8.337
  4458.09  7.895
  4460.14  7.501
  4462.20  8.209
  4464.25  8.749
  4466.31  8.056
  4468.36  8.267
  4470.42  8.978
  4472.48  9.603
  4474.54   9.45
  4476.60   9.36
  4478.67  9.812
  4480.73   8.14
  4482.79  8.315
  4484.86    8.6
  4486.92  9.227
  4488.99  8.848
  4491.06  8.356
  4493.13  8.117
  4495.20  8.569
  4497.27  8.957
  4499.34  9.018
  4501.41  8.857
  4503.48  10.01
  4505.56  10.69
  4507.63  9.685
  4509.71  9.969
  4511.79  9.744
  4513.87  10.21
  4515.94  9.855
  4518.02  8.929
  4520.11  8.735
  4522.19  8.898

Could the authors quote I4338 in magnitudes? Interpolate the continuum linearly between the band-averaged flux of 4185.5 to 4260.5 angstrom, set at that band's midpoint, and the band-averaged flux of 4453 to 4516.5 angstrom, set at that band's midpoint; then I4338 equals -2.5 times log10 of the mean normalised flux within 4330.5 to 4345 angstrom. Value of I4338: 0.10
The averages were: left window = 6.87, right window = 8.95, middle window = 7.1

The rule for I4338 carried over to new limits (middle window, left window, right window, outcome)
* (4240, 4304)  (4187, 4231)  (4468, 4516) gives 0.06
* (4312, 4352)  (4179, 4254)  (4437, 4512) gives 0.07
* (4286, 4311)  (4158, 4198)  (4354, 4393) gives 0.24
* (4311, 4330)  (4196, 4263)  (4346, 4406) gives 0.03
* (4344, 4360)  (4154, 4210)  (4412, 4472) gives 0.00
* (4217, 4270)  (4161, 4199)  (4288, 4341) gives -0.08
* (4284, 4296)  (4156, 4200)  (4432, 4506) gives 0.12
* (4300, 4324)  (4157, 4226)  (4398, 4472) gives 0.19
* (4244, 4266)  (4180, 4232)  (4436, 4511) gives -0.02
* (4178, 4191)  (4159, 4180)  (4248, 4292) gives 0.06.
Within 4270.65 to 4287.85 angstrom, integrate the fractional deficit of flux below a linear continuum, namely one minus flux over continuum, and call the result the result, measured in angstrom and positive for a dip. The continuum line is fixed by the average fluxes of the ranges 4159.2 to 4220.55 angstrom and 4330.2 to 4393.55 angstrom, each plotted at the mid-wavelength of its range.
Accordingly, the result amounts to 0.29 angstrom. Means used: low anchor 6.68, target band 7.01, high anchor 7.55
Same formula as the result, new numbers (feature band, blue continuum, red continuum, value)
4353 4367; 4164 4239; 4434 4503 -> -0.7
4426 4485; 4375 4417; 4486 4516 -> 0.1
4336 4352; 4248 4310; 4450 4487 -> 0.5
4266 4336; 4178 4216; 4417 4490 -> 6.4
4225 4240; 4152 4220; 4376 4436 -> -0.3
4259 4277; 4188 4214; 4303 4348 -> -0.8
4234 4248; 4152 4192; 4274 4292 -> -0.8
